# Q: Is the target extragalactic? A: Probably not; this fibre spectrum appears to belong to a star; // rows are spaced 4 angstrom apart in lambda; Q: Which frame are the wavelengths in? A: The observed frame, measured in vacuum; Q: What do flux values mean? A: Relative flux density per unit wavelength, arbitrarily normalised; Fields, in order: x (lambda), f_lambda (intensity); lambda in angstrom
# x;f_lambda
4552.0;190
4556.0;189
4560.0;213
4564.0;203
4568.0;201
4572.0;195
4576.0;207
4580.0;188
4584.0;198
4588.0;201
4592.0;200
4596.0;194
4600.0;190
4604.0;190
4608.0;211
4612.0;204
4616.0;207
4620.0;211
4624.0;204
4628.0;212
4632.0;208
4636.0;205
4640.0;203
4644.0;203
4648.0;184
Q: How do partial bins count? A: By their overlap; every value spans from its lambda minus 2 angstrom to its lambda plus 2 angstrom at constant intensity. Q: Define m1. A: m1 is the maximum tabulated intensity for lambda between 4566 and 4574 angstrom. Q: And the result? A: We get 201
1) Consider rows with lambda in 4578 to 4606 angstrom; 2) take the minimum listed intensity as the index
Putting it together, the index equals 188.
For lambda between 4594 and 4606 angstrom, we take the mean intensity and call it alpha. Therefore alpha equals 191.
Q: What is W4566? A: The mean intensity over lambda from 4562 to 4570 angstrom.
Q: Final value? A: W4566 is 202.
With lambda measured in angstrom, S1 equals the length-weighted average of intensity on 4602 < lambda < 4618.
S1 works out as 203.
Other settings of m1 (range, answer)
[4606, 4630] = 212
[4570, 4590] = 207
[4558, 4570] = 213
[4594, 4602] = 194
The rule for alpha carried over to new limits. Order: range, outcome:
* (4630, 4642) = 205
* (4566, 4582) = 198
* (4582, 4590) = 200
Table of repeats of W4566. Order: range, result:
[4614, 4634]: 208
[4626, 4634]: 210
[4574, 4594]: 199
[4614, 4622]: 209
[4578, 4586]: 193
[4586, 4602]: 196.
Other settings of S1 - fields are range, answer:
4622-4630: 208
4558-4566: 208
